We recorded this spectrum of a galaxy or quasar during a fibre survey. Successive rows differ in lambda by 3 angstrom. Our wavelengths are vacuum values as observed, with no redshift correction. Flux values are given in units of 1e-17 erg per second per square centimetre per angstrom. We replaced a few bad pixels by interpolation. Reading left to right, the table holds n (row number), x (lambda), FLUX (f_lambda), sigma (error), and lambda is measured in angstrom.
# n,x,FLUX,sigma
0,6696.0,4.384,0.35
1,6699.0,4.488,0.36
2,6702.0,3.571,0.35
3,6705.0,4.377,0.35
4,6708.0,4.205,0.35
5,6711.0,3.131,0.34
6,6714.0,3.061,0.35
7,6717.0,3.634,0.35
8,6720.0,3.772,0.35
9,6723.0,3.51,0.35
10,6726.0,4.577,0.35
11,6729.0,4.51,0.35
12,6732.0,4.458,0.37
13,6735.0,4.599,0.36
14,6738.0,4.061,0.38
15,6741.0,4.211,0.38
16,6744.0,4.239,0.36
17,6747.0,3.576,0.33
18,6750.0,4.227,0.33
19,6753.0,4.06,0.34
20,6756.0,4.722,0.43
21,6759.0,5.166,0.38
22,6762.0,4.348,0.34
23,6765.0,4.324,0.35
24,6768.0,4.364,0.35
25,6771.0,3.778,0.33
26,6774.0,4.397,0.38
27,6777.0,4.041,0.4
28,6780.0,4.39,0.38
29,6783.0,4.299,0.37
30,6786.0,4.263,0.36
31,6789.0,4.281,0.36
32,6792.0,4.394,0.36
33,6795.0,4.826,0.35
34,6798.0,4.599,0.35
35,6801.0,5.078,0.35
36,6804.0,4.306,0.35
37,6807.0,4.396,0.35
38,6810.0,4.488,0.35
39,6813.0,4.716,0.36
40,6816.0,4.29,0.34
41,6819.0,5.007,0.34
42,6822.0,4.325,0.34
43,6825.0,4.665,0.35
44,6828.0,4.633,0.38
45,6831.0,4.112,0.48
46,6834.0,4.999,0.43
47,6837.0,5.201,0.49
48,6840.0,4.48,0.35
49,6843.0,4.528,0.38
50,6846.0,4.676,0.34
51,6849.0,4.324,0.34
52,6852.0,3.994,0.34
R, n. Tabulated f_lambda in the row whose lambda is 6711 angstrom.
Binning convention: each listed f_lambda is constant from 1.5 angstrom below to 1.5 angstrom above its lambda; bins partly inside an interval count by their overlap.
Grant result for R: 3.131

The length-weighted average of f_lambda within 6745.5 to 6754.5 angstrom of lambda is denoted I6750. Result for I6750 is 3.95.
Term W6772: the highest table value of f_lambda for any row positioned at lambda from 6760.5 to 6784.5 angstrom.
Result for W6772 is 4.397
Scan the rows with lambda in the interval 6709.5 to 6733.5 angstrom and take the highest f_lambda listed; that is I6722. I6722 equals 4.577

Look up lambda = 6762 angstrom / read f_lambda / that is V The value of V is 4.348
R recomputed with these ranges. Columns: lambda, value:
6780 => 4.39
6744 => 4.239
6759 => 5.166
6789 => 4.281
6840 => 4.48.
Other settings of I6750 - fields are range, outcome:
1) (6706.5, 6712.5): 3.67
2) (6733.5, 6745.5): 4.28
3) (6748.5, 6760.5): 4.54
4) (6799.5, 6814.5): 4.6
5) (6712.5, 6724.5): 3.49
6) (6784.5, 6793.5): 4.31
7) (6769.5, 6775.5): 4.09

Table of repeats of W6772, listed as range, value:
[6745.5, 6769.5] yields 5.166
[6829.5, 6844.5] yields 5.201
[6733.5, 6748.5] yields 4.599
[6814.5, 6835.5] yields 5.007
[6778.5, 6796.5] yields 4.826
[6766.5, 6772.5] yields 4.364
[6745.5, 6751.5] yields 4.227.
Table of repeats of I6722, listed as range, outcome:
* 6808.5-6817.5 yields 4.716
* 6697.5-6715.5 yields 4.488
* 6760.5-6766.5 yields 4.348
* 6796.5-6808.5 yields 5.078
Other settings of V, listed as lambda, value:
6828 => 4.633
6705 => 4.377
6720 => 3.772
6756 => 4.722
